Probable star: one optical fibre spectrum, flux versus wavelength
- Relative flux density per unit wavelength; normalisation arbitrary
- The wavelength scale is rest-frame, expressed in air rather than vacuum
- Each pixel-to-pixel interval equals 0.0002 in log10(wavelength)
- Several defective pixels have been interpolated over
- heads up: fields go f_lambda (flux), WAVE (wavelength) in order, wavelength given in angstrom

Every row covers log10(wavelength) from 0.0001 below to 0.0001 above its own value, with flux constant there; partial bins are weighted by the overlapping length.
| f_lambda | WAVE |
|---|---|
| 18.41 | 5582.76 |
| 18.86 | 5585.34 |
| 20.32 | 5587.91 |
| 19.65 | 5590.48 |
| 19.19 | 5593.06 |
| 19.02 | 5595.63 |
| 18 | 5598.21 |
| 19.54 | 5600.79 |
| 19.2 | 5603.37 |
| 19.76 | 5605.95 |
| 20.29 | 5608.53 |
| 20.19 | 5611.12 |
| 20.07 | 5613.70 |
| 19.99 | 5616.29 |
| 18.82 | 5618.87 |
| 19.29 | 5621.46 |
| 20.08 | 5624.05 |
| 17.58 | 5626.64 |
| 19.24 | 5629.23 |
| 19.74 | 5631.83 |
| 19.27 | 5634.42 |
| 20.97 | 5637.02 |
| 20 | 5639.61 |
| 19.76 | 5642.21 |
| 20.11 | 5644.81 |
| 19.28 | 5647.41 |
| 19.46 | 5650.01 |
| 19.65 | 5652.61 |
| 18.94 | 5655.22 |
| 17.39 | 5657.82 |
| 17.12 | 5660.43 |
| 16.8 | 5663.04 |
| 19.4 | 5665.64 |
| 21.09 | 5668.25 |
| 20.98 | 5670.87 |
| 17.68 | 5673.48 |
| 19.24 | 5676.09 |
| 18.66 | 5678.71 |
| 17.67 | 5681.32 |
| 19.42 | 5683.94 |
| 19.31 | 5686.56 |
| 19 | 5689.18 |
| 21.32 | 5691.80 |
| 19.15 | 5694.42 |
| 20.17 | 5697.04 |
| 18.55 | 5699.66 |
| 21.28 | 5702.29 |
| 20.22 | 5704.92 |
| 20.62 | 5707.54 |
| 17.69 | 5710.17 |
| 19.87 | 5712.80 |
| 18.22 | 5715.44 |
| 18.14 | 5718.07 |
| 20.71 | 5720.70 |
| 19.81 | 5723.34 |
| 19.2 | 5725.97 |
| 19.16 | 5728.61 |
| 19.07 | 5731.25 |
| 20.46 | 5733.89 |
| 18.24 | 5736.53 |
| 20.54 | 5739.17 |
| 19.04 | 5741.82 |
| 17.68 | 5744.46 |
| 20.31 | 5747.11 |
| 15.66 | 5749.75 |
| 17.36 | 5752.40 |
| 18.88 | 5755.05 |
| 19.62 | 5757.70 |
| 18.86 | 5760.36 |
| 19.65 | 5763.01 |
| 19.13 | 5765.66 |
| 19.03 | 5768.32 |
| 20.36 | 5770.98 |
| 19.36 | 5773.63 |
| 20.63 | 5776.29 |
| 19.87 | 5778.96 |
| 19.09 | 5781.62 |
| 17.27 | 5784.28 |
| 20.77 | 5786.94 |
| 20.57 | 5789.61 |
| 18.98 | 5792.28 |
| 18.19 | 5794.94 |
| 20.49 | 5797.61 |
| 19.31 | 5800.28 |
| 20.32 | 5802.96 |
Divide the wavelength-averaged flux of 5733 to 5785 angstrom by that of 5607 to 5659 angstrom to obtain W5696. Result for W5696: 0.98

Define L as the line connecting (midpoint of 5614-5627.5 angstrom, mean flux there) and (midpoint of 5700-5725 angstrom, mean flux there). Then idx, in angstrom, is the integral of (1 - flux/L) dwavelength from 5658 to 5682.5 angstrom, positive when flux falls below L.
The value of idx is 0.9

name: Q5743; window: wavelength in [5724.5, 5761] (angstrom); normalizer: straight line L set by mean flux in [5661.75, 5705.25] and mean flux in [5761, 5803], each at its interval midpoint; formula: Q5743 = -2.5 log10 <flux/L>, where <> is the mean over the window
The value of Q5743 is 0.03 mag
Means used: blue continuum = 19.4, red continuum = 19.5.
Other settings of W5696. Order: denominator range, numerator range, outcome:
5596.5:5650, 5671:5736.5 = 0.99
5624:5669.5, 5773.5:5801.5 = 1.02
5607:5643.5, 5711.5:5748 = 0.98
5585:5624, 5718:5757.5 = 0.97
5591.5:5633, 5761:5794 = 1.01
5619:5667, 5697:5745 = 1.02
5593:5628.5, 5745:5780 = 0.99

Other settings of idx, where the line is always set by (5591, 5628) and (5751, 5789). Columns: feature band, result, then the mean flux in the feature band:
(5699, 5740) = -0.4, 19.5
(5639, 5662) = 0.4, 19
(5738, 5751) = 0.4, 18.6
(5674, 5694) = 0.2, 19.2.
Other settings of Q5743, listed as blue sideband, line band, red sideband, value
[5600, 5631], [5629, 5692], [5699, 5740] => 0.02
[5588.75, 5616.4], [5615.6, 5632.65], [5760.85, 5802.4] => 0.02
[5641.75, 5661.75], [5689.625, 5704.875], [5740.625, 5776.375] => -0.06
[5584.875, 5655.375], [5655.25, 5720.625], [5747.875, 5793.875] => 0.01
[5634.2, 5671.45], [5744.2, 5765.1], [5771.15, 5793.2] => 0.06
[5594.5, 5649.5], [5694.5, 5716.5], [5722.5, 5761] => -0.03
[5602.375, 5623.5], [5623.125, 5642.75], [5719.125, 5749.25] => 0.01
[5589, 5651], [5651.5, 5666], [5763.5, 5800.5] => 0.08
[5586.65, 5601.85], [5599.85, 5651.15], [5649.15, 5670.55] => -0.03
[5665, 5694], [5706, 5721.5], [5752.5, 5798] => 0.01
